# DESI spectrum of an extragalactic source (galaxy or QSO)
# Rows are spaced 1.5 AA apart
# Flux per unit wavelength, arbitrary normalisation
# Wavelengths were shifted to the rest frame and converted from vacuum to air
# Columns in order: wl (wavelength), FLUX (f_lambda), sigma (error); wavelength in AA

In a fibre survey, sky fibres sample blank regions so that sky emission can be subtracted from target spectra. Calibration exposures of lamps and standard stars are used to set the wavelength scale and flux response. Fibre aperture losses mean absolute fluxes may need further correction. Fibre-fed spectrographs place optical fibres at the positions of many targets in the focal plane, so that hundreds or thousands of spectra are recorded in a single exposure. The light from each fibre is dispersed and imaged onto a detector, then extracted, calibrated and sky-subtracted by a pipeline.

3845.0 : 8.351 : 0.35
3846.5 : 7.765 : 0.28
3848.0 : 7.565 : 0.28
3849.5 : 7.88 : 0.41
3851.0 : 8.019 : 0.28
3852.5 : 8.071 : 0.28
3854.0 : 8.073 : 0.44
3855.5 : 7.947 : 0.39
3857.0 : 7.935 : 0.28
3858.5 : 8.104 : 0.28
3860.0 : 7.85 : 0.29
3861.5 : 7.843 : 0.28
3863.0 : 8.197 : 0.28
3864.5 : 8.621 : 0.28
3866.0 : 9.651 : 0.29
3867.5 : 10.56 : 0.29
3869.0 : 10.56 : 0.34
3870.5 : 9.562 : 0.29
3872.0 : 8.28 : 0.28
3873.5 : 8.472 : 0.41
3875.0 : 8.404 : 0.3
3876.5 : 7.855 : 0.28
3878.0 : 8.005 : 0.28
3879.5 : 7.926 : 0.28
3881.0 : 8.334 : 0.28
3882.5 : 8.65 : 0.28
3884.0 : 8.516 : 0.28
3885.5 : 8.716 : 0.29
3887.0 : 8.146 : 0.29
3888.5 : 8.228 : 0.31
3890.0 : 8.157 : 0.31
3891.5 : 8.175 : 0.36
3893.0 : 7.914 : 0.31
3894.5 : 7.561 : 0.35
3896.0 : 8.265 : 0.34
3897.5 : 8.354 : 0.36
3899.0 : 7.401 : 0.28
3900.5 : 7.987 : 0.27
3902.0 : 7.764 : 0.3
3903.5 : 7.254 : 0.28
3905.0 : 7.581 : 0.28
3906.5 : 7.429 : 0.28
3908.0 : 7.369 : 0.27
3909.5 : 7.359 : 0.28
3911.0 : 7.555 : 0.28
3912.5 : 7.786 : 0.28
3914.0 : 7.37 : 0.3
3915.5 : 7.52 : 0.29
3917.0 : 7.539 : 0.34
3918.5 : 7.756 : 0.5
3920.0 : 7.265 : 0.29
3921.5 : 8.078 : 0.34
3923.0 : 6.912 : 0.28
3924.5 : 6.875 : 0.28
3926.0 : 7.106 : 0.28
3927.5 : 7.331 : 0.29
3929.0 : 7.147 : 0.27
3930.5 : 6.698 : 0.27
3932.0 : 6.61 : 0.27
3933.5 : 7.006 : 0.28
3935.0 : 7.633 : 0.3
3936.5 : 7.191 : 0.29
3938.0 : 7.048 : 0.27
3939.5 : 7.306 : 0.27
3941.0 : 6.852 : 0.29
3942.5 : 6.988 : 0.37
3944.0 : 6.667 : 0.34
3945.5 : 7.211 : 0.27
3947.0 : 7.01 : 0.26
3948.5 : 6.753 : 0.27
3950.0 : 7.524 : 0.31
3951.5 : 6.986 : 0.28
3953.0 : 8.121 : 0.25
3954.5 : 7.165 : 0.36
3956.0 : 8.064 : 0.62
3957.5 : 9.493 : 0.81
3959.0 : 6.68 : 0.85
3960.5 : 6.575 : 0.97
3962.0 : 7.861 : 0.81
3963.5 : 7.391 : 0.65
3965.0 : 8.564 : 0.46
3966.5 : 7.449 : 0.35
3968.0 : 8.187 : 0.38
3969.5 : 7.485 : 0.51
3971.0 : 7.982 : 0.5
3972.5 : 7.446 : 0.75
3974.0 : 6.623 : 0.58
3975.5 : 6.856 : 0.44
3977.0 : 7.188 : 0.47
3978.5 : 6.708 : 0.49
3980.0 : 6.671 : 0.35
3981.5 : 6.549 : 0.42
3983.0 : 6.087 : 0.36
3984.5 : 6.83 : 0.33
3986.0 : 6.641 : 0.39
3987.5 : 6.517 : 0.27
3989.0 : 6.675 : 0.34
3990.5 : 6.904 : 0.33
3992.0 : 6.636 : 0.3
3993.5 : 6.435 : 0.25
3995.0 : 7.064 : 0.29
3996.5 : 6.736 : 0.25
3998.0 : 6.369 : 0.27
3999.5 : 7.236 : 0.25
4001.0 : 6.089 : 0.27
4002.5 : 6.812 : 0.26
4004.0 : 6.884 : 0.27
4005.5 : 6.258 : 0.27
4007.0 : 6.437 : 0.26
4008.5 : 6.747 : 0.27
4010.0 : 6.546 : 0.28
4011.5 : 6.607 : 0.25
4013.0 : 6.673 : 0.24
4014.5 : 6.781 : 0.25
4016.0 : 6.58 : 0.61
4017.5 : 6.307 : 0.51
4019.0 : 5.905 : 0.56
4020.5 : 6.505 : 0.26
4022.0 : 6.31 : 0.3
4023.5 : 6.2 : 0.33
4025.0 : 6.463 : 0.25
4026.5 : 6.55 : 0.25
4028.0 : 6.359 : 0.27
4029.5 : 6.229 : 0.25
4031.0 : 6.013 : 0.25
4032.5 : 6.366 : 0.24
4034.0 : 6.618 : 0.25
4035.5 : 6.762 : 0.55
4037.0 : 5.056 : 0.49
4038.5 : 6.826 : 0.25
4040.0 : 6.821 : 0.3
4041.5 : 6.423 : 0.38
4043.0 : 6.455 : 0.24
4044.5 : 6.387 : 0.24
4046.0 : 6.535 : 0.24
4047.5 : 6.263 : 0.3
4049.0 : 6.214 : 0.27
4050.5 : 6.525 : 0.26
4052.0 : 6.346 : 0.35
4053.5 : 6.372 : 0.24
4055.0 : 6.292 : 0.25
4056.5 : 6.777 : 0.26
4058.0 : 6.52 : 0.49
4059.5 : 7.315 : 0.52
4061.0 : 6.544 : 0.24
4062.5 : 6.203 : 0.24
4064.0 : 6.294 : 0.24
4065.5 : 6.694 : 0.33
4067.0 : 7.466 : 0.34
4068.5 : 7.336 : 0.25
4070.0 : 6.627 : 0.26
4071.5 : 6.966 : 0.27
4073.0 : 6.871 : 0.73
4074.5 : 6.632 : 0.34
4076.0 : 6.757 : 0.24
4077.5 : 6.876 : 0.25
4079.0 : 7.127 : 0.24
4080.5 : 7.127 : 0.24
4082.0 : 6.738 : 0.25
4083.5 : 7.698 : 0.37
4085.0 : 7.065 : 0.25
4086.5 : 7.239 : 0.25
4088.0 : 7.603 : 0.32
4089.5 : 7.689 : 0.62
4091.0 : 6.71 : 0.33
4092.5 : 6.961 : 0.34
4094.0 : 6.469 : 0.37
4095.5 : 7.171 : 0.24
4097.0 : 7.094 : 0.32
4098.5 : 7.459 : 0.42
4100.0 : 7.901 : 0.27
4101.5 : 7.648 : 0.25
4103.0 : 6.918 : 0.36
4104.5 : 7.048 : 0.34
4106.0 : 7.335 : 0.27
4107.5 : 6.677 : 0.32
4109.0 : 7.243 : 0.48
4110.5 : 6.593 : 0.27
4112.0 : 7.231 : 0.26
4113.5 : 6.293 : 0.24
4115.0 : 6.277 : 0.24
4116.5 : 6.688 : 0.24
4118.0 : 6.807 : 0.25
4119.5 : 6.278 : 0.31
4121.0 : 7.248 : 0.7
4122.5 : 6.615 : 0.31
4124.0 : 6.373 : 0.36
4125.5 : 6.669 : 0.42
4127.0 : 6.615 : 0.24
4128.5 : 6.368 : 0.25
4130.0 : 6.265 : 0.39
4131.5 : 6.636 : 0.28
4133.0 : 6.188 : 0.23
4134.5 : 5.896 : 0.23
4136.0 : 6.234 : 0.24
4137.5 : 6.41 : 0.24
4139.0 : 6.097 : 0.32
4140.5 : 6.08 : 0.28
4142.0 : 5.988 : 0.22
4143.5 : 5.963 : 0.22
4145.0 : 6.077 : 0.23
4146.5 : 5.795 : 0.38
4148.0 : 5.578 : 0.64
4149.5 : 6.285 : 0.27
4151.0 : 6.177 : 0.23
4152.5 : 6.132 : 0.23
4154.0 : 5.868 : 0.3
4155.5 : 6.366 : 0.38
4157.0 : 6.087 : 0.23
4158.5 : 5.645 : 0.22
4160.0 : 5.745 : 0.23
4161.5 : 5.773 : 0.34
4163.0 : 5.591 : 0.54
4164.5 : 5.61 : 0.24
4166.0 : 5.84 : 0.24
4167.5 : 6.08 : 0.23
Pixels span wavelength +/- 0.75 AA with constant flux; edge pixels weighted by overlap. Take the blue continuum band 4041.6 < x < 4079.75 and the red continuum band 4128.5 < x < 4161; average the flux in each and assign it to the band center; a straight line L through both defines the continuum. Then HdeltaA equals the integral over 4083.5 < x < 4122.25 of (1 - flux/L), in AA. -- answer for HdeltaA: -4.1 AA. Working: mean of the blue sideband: 6.65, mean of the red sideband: 6.08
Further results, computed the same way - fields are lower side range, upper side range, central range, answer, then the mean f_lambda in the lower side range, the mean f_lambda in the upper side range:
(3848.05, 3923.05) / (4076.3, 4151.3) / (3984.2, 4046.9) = 6.9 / 8.1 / 6.71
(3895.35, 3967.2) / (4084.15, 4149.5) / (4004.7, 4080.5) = 4.7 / 7.41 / 6.68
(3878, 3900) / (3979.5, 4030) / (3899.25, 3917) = 0.8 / 8.16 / 6.55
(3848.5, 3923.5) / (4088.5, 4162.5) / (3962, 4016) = 3.8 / 8.1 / 6.52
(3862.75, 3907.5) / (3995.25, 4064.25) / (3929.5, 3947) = 1.5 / 8.35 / 6.47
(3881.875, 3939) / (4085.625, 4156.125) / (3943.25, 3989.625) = 0.8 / 7.61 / 6.62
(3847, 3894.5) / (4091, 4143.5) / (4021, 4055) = 4.1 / 8.38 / 6.69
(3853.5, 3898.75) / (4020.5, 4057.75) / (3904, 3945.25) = 2.9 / 8.42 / 6.39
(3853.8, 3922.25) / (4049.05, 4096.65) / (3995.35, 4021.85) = 2.7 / 8.13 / 6.86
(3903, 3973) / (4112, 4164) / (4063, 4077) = -0.5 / 7.39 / 6.22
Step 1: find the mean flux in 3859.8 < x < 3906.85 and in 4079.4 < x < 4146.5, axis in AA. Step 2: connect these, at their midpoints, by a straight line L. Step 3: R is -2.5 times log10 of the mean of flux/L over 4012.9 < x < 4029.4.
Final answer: 0.16 mag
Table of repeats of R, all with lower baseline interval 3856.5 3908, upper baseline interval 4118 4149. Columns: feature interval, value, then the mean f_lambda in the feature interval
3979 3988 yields 0.14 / 6.55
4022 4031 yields 0.13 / 6.33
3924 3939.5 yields 0.12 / 7.08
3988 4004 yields 0.10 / 6.7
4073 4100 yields -0.07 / 7.1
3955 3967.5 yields -0.01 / 7.76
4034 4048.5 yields 0.10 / 6.4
